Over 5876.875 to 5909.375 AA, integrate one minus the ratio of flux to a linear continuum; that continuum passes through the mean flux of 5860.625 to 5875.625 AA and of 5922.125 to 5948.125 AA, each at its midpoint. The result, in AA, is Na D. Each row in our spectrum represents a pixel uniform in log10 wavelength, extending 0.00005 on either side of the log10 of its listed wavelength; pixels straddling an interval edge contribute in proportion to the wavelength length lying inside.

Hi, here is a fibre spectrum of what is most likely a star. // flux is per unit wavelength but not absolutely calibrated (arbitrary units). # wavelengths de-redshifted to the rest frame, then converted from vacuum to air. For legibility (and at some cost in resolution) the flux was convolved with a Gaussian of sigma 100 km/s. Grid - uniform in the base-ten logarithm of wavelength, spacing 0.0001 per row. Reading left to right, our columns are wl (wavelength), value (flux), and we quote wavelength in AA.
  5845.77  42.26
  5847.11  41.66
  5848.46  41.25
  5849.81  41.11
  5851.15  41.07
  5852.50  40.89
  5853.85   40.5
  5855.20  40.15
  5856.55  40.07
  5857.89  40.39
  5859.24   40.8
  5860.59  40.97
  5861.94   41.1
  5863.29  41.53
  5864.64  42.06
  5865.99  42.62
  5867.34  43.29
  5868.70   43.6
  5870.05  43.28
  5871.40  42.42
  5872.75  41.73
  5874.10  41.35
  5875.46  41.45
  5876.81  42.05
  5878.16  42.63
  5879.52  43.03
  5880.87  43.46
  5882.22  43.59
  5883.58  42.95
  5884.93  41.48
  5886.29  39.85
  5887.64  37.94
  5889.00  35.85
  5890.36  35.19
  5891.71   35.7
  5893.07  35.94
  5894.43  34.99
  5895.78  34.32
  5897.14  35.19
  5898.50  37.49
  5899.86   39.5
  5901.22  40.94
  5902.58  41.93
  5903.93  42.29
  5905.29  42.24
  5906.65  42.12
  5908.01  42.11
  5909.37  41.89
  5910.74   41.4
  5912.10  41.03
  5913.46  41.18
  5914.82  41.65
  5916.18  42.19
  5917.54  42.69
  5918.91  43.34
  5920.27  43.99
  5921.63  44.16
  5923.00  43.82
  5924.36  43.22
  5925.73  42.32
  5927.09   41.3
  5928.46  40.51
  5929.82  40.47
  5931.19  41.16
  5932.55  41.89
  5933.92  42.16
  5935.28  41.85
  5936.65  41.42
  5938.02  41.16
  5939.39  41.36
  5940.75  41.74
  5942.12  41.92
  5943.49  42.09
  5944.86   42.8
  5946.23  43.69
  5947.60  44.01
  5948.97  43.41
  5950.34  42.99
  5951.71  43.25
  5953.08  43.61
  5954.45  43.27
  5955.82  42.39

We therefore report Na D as 1.9 AA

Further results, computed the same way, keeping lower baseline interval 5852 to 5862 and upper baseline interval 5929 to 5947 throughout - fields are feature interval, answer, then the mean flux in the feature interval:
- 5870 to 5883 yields -0.5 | 42.5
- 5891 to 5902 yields 1.2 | 36.8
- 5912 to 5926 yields -0.4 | 42.8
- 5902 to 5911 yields -0.1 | 42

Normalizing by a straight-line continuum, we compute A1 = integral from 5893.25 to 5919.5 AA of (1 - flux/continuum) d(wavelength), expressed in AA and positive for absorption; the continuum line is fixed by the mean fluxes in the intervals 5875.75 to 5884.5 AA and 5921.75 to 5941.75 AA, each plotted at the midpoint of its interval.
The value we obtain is 1.2 AA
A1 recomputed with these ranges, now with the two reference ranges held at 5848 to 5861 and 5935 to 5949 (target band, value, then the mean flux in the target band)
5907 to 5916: 0.0 AA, 41.6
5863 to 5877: -0.5 AA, 42.3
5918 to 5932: -0.2 AA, 42.4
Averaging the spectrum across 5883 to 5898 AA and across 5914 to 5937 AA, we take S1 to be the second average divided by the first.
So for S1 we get 1.14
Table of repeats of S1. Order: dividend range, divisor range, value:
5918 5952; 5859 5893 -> 1.03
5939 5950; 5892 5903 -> 1.14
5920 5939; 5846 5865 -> 1.03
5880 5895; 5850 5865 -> 0.95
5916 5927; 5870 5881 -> 1.02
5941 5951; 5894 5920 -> 1.06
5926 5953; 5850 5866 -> 1.03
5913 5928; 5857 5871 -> 1.02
